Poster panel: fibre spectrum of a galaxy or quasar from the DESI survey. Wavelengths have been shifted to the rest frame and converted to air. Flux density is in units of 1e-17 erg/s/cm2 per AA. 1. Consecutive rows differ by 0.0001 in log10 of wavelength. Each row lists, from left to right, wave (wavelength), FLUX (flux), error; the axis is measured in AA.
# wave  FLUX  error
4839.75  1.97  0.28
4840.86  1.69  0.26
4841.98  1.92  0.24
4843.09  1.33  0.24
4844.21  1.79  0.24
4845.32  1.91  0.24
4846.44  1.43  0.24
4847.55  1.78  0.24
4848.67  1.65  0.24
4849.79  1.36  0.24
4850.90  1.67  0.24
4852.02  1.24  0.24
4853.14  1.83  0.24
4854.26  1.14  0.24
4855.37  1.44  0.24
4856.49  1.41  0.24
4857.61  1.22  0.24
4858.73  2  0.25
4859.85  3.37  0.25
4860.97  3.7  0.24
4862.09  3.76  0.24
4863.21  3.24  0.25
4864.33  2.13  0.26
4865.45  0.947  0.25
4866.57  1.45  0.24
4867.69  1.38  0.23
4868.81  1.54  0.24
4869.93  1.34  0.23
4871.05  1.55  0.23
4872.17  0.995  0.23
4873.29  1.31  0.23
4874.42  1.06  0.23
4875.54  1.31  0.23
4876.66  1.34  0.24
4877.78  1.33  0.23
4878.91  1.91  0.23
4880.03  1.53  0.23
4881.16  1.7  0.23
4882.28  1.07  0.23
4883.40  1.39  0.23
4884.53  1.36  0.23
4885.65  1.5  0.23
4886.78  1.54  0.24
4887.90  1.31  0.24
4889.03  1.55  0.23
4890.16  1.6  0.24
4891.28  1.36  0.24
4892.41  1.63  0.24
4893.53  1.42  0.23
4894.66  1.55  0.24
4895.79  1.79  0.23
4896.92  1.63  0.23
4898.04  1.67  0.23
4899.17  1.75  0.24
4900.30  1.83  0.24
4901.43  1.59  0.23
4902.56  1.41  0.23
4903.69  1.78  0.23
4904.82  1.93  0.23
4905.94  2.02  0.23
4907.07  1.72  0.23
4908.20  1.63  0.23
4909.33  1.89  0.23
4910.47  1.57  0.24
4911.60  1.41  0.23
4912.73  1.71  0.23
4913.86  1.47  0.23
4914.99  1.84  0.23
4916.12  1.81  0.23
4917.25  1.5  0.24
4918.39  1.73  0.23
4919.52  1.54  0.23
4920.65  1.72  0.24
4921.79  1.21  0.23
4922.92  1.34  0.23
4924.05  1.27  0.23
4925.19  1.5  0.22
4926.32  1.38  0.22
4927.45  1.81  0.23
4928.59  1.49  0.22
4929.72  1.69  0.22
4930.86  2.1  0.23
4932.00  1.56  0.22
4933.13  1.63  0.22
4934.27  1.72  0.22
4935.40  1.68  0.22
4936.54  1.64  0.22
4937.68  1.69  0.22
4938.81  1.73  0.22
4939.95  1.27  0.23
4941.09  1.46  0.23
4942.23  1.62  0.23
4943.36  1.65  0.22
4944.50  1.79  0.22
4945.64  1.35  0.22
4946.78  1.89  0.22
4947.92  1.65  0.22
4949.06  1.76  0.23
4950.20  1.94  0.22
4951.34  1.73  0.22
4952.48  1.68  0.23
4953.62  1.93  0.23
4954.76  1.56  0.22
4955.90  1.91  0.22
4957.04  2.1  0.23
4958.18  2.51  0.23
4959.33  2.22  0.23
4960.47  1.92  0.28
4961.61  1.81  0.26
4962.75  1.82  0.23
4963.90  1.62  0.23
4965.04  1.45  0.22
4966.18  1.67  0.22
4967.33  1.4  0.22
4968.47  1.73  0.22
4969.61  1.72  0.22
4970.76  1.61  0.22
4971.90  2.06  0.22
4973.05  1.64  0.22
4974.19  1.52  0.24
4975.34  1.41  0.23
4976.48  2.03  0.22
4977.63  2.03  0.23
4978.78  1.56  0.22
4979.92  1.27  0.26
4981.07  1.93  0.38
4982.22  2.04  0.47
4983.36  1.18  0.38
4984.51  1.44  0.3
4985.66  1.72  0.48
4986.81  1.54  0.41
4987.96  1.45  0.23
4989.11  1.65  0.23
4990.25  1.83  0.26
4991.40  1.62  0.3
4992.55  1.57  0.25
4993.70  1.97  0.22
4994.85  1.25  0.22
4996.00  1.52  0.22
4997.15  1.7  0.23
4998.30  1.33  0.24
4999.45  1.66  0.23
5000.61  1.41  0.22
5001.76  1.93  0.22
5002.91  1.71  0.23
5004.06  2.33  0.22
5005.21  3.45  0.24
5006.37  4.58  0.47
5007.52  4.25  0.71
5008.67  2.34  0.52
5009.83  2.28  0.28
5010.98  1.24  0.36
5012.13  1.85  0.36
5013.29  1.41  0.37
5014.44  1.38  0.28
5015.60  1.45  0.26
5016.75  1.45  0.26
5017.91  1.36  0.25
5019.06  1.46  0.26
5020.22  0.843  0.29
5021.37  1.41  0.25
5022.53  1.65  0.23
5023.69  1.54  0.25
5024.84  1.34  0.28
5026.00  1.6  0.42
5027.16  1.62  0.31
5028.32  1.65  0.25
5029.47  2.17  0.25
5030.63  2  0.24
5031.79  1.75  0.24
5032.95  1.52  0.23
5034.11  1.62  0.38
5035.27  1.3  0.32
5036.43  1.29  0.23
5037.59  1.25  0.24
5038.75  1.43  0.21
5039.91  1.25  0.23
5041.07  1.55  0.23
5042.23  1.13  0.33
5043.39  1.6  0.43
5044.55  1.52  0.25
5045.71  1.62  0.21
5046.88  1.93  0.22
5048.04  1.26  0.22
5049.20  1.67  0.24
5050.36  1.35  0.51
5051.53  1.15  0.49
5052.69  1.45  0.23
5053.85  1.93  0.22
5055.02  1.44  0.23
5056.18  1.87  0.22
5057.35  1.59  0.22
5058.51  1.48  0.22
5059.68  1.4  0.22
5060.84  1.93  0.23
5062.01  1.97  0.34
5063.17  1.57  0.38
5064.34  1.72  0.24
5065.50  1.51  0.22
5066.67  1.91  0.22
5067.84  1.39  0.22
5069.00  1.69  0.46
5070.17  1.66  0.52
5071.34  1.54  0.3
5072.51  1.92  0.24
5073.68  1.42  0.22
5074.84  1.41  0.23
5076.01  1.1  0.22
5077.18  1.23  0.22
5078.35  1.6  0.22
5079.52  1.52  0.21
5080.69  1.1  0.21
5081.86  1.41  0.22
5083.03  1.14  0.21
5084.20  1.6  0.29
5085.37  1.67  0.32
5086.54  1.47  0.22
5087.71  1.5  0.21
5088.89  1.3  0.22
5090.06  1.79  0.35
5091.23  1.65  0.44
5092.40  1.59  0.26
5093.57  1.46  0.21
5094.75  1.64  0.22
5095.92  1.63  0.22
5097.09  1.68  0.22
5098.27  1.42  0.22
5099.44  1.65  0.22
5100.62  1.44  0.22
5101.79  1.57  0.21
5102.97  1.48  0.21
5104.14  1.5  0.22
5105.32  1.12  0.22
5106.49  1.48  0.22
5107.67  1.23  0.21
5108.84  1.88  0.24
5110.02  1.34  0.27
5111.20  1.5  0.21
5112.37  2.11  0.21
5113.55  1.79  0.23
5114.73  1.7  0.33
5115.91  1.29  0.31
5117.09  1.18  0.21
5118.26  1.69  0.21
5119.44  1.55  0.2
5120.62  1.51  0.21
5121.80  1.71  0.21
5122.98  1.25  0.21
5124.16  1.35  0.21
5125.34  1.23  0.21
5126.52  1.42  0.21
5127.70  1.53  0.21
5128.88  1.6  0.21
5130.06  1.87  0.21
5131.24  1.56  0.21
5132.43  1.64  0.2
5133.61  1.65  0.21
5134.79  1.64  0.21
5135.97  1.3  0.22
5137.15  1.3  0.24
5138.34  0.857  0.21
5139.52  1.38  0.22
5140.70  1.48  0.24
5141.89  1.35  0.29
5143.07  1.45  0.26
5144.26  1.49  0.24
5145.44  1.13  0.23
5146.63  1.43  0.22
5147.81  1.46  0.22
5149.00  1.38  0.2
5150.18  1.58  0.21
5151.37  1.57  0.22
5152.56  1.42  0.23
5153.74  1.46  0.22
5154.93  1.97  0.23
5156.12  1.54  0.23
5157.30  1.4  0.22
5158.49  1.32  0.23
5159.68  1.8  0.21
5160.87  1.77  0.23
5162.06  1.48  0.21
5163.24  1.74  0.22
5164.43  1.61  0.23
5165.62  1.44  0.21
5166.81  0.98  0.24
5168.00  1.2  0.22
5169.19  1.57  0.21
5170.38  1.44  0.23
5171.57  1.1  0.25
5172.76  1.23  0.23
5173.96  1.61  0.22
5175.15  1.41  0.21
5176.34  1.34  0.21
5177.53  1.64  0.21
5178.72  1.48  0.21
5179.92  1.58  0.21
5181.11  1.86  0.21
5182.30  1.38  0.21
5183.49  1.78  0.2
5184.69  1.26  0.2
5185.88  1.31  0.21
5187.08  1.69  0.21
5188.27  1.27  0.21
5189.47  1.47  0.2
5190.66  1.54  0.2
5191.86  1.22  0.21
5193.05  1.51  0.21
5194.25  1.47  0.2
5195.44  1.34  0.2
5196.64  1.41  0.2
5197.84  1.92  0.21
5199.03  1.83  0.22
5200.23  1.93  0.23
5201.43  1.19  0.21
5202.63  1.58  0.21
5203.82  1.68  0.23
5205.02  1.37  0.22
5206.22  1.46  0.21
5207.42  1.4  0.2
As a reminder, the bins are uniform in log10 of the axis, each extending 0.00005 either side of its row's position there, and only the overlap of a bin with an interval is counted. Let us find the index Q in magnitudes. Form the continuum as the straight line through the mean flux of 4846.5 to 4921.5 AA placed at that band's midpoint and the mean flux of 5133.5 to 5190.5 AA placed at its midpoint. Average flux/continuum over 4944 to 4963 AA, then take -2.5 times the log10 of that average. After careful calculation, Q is -0.16 mag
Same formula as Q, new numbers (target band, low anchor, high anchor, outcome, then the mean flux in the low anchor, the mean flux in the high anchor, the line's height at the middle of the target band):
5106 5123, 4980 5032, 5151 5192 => 0.02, 1.79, 1.48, 1.59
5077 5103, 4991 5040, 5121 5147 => 0.04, 1.77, 1.44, 1.56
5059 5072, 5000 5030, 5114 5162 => 0.05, 1.91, 1.48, 1.73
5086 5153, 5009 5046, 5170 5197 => -0.01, 1.52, 1.45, 1.48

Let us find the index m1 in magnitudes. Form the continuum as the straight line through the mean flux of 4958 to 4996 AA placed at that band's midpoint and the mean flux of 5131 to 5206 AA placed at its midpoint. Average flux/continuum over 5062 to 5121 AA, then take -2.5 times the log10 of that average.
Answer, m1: 0.02 mag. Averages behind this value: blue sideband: 1.69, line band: 1.53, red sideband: 1.48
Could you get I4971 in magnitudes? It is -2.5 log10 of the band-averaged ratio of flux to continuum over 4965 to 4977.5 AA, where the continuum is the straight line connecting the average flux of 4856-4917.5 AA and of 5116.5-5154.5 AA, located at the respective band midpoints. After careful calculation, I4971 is -0.05 mag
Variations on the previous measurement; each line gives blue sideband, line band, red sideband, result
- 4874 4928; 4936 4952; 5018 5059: -0.07 mag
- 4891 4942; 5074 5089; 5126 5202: 0.10 mag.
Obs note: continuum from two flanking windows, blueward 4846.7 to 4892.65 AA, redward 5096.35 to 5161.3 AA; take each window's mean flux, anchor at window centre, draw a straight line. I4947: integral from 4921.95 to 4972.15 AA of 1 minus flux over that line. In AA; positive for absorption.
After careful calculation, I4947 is -2.9 AA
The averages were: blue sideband 1.66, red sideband 1.5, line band 1.7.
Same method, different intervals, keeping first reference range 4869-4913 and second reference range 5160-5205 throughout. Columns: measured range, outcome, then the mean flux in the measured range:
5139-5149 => 0.7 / 1.39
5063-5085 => 0.2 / 1.5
